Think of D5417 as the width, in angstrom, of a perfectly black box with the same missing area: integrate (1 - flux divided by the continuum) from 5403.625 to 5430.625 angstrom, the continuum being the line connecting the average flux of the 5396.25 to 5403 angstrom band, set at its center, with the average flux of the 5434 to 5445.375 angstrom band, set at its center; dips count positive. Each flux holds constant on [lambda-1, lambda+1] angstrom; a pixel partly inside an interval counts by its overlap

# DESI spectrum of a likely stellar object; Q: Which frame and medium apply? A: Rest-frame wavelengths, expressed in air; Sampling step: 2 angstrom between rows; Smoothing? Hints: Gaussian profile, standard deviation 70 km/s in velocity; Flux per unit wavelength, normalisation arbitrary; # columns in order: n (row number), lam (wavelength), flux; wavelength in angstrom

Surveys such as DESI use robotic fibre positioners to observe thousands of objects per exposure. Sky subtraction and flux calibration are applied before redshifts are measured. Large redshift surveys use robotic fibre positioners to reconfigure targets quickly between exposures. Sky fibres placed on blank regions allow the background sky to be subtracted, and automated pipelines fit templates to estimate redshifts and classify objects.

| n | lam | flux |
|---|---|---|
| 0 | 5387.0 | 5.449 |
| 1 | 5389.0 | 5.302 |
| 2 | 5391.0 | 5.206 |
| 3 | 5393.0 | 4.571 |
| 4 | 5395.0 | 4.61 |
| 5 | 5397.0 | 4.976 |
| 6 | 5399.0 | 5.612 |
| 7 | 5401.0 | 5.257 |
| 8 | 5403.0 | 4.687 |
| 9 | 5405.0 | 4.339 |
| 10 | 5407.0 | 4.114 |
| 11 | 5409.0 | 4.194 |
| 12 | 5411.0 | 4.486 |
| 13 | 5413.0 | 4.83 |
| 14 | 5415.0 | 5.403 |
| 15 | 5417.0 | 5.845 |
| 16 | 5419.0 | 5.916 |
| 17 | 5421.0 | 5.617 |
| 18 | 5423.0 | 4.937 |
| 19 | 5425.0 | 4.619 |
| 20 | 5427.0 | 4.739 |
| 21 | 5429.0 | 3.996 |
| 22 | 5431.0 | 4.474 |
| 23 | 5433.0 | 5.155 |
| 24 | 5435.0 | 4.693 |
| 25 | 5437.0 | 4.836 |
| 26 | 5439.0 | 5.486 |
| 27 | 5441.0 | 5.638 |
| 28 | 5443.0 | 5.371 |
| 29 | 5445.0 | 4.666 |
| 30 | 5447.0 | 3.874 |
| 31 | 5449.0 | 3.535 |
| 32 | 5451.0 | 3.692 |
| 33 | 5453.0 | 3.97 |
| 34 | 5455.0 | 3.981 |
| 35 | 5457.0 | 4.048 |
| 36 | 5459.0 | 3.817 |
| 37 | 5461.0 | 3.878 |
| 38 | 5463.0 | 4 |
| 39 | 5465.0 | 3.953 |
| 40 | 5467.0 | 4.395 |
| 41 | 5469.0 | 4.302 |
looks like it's 1.8 angstrom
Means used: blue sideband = 5.2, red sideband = 5.14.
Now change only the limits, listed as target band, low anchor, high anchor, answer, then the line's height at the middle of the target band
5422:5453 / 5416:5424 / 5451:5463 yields 1.0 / 4.8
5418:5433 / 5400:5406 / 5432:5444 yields 0.4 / 5.04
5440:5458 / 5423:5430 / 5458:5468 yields -0.4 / 4.21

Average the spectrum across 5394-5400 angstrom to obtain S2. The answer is 5.07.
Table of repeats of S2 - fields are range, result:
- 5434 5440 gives 5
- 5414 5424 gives 5.54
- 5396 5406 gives 4.97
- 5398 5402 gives 5.43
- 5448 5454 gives 3.73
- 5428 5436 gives 4.58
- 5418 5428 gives 5.17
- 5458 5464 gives 3.9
